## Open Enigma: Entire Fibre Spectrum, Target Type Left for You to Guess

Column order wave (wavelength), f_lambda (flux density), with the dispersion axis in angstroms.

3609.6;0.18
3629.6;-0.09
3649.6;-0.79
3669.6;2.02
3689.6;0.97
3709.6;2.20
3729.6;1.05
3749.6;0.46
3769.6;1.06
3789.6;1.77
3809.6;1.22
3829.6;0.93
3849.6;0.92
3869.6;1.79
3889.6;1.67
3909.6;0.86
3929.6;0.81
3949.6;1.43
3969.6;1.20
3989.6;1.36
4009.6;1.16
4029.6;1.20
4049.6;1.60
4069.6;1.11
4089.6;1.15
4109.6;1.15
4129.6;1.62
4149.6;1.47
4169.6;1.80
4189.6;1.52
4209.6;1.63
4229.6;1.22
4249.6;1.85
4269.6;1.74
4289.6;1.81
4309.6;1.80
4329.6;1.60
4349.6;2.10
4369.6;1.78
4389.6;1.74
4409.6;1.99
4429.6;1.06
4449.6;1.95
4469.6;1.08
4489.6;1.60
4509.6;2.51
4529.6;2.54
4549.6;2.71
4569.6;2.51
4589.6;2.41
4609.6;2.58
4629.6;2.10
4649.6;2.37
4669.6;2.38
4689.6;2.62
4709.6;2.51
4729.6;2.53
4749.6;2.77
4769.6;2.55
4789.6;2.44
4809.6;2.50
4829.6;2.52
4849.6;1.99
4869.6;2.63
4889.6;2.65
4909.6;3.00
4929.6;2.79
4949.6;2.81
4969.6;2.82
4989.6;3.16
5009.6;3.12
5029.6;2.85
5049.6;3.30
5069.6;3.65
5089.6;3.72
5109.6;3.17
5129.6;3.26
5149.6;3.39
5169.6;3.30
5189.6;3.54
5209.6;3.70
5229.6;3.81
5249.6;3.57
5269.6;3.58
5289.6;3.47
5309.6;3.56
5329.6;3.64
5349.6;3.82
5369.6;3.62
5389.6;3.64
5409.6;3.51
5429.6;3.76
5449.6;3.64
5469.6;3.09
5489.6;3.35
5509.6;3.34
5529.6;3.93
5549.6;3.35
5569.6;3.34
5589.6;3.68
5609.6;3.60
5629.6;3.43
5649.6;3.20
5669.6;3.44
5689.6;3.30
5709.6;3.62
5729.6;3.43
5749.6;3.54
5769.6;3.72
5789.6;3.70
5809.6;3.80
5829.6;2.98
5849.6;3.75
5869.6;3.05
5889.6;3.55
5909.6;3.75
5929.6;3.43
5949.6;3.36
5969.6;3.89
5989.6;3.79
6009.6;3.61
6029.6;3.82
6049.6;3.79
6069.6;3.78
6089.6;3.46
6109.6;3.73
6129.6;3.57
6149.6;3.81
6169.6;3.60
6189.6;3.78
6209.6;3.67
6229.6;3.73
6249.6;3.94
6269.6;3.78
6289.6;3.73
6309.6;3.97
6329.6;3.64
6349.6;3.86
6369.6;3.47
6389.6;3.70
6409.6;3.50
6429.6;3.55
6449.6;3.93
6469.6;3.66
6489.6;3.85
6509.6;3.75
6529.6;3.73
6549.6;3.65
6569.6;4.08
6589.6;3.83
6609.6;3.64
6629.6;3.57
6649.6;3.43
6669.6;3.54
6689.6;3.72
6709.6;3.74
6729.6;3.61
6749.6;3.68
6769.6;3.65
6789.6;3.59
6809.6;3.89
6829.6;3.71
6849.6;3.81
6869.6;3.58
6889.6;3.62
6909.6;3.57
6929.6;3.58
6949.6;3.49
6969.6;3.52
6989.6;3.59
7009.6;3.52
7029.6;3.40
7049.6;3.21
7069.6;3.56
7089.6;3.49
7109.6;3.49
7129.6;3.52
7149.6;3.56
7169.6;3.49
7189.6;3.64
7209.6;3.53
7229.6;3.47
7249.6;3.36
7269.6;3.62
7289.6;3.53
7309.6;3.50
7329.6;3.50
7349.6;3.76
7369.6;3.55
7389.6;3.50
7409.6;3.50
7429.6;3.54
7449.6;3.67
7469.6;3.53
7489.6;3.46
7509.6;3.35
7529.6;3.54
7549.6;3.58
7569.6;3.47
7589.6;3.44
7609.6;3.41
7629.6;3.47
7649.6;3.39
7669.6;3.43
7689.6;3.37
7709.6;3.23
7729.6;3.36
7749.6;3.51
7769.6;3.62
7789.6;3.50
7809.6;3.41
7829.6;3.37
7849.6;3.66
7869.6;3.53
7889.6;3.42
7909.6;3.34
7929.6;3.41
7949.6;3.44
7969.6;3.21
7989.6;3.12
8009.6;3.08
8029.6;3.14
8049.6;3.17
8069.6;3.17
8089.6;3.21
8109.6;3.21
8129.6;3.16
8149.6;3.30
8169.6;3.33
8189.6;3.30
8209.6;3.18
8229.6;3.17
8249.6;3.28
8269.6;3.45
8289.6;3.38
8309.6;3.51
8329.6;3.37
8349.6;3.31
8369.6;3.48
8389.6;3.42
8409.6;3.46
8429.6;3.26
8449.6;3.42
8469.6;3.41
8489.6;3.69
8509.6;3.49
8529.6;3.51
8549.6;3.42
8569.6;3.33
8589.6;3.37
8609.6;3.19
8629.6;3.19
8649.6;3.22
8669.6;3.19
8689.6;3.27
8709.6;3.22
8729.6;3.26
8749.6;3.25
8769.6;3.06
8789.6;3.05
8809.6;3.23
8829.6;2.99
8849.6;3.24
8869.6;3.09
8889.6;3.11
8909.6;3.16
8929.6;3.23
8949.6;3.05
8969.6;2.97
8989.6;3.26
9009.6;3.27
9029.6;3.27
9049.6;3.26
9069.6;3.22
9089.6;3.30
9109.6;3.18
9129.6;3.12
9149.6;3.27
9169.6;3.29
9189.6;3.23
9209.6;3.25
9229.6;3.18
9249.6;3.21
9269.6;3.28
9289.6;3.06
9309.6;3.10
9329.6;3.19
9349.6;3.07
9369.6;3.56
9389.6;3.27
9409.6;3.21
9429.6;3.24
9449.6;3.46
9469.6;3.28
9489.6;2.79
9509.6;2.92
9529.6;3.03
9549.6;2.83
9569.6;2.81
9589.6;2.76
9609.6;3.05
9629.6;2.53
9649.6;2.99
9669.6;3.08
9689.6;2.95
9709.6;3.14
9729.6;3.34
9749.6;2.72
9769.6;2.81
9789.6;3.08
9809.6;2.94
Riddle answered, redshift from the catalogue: 0.13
